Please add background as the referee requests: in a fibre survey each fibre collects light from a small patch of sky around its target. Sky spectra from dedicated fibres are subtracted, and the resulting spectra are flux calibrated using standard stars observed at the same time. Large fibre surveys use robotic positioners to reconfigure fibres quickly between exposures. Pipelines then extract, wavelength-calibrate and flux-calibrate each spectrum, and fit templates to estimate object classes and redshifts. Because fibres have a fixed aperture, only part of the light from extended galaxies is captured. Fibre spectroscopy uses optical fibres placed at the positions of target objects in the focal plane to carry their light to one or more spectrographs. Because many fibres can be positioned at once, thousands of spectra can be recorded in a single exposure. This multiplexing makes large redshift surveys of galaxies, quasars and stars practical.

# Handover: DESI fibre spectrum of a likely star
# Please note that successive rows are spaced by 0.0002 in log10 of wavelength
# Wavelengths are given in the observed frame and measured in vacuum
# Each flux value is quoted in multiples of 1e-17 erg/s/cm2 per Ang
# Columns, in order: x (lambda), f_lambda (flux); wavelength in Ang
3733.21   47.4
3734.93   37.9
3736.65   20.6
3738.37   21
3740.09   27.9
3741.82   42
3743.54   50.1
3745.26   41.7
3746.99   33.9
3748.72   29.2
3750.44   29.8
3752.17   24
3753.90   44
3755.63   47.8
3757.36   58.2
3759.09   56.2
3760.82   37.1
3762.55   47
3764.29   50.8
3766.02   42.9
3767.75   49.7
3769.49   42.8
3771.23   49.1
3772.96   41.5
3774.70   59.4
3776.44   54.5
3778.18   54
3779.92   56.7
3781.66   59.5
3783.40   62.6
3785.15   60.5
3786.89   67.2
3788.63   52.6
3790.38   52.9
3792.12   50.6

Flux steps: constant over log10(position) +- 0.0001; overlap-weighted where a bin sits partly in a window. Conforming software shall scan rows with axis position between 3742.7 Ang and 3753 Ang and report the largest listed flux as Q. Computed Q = 50.1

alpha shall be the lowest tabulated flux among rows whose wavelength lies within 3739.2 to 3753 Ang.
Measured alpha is 24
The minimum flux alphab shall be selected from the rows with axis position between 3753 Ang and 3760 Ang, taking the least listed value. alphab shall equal 44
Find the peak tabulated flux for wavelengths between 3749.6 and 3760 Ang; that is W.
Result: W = 58.2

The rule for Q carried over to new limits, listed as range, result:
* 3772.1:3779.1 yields 59.4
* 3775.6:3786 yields 62.6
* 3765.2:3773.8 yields 49.7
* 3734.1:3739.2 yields 37.9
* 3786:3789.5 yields 67.2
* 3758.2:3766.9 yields 56.2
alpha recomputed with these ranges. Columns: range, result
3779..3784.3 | 56.7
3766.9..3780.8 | 41.5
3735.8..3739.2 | 20.6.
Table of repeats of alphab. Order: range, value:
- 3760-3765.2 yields 37.1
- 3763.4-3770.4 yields 42.8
